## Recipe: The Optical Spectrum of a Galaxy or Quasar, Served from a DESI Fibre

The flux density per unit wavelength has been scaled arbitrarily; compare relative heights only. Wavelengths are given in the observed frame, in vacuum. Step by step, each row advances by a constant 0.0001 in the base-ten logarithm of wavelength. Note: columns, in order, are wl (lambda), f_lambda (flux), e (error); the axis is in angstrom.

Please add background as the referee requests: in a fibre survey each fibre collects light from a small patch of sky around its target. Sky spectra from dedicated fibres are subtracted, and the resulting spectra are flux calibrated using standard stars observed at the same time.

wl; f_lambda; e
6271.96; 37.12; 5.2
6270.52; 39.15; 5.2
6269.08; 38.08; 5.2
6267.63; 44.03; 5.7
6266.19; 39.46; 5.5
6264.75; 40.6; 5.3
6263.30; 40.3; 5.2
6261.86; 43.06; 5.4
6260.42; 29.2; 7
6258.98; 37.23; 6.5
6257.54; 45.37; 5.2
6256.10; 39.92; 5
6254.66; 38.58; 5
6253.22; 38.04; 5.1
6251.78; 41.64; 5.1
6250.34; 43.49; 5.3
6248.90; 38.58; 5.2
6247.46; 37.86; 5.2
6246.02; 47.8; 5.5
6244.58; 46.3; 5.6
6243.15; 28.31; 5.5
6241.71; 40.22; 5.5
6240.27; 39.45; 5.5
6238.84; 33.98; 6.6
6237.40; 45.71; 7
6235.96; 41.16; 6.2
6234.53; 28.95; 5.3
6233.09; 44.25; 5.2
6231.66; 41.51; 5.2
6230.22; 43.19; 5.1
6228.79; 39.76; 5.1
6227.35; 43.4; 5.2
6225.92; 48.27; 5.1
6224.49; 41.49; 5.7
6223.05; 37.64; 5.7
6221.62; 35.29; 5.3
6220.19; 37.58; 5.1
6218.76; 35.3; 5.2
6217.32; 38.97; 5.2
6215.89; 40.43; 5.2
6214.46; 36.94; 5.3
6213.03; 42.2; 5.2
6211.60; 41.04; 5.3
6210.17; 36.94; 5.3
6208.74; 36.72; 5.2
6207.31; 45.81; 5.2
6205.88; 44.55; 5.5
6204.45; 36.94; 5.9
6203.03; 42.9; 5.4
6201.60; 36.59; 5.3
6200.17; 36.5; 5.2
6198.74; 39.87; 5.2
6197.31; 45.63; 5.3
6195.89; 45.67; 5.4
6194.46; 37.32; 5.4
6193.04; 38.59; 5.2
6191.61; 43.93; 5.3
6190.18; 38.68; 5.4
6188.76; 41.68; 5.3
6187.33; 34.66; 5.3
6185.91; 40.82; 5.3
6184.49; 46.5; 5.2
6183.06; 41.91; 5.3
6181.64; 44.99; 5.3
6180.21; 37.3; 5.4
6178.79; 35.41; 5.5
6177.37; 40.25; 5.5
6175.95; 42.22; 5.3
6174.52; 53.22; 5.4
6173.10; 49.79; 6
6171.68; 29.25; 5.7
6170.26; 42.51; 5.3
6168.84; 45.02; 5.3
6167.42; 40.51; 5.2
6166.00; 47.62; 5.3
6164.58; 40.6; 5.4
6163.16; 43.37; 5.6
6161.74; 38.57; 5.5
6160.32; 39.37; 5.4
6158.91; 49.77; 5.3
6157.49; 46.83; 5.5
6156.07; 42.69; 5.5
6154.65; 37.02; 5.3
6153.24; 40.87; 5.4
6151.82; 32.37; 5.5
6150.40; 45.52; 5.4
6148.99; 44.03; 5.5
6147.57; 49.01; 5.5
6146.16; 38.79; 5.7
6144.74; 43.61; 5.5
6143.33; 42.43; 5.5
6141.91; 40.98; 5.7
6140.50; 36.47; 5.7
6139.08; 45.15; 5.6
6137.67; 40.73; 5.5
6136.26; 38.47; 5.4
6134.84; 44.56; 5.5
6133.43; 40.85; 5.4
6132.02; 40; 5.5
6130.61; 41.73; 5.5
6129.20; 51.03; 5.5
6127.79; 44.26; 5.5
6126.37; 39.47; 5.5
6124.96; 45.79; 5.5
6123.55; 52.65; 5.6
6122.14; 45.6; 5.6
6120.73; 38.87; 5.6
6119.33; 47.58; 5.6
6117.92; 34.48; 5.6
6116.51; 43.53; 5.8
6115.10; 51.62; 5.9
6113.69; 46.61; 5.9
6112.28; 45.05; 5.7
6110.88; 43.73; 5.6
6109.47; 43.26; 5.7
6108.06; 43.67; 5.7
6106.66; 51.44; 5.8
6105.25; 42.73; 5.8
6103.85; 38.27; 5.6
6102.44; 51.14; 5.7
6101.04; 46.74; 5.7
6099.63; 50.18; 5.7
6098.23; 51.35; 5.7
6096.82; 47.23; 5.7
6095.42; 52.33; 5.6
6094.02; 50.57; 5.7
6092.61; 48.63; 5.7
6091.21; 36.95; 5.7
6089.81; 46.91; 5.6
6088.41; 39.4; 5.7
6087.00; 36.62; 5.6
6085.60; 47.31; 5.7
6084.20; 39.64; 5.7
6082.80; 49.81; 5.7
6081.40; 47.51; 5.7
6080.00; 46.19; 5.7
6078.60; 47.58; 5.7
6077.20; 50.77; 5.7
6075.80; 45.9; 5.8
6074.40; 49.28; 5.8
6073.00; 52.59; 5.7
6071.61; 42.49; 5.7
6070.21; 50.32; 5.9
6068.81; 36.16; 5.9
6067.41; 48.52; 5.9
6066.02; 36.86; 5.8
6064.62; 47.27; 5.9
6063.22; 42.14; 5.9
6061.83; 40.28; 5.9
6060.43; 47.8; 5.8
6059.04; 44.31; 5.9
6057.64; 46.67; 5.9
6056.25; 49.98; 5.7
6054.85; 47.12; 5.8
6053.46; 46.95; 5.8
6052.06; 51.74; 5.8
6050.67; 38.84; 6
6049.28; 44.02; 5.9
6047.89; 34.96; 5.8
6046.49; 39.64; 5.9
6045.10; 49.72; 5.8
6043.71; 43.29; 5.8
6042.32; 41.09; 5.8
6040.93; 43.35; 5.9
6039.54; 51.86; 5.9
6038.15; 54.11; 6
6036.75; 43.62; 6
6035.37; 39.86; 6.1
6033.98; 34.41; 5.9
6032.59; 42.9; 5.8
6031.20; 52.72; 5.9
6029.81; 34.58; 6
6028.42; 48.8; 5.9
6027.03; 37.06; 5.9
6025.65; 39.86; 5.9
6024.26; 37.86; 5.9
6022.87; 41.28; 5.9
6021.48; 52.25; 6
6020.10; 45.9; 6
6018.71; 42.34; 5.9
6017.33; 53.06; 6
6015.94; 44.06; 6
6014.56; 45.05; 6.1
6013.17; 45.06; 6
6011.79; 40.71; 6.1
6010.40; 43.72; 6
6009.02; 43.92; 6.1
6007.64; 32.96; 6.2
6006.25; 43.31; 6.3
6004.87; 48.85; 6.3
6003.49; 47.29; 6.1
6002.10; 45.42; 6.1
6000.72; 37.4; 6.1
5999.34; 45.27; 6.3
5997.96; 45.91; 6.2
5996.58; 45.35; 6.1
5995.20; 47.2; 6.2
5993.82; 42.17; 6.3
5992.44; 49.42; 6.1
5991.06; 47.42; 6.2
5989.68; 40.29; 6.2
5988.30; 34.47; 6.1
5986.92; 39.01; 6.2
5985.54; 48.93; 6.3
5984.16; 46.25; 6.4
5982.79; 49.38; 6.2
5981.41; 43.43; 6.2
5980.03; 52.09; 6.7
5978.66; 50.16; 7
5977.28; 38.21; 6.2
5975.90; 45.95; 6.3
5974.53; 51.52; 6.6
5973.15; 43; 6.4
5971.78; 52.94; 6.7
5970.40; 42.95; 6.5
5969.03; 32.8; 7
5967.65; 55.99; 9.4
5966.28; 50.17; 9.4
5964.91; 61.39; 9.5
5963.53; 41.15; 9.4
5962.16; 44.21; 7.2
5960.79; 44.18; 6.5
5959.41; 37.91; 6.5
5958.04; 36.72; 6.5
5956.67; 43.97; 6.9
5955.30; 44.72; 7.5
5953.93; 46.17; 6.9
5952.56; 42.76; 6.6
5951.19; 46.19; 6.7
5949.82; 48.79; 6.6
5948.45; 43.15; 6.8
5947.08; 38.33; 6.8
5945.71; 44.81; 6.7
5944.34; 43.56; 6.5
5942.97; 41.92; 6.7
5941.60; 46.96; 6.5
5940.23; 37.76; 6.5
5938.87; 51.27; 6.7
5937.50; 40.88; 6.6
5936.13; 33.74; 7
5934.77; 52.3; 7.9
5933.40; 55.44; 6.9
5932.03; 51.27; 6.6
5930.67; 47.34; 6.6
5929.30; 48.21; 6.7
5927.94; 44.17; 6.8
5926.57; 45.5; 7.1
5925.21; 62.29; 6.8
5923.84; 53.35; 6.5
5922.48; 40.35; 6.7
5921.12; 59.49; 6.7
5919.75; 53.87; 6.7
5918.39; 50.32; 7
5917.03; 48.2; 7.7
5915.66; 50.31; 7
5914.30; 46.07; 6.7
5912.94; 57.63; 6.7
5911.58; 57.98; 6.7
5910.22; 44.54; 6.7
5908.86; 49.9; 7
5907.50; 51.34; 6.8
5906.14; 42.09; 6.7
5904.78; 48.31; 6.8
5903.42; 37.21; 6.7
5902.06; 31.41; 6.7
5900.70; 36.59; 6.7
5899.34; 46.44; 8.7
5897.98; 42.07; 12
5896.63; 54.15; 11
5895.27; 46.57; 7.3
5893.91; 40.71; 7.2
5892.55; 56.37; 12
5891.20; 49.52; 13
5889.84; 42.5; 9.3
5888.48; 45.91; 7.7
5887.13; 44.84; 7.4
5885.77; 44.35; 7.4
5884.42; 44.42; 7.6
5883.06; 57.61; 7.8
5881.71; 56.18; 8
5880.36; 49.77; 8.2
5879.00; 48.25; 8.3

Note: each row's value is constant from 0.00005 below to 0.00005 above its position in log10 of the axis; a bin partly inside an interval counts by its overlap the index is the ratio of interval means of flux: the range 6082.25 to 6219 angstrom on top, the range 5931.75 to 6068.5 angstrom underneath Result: 0.96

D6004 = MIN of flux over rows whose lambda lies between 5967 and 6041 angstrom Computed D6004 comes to 32.8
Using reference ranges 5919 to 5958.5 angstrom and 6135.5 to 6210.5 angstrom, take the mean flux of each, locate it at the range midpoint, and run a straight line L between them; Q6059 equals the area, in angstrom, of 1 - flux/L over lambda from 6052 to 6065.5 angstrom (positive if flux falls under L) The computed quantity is -0.7 angstrom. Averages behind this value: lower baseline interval 46.4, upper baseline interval 41.5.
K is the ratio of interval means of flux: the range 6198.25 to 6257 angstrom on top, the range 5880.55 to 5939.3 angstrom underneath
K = 0.83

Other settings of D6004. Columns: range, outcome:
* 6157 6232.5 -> 29.25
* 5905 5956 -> 33.74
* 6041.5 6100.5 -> 34.96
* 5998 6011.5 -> 32.96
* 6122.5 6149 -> 36.47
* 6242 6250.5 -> 28.31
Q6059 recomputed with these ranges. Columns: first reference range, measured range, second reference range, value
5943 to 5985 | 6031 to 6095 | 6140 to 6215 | -2.1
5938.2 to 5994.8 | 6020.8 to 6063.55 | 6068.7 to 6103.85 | 1.8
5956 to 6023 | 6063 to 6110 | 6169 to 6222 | -3.3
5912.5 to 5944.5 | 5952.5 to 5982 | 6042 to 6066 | 0.9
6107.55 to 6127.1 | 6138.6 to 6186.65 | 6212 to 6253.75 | 0.5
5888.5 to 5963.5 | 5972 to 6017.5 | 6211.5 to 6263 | 0.1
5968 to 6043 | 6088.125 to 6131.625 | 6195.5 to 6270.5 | -3.4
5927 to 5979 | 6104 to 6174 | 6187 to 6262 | -2.4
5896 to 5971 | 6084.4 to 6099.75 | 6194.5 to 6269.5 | -1.0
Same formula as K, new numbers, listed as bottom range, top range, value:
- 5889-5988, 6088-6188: 0.94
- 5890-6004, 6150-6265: 0.88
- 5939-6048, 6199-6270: 0.90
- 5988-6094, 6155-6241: 0.92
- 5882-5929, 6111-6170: 0.90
